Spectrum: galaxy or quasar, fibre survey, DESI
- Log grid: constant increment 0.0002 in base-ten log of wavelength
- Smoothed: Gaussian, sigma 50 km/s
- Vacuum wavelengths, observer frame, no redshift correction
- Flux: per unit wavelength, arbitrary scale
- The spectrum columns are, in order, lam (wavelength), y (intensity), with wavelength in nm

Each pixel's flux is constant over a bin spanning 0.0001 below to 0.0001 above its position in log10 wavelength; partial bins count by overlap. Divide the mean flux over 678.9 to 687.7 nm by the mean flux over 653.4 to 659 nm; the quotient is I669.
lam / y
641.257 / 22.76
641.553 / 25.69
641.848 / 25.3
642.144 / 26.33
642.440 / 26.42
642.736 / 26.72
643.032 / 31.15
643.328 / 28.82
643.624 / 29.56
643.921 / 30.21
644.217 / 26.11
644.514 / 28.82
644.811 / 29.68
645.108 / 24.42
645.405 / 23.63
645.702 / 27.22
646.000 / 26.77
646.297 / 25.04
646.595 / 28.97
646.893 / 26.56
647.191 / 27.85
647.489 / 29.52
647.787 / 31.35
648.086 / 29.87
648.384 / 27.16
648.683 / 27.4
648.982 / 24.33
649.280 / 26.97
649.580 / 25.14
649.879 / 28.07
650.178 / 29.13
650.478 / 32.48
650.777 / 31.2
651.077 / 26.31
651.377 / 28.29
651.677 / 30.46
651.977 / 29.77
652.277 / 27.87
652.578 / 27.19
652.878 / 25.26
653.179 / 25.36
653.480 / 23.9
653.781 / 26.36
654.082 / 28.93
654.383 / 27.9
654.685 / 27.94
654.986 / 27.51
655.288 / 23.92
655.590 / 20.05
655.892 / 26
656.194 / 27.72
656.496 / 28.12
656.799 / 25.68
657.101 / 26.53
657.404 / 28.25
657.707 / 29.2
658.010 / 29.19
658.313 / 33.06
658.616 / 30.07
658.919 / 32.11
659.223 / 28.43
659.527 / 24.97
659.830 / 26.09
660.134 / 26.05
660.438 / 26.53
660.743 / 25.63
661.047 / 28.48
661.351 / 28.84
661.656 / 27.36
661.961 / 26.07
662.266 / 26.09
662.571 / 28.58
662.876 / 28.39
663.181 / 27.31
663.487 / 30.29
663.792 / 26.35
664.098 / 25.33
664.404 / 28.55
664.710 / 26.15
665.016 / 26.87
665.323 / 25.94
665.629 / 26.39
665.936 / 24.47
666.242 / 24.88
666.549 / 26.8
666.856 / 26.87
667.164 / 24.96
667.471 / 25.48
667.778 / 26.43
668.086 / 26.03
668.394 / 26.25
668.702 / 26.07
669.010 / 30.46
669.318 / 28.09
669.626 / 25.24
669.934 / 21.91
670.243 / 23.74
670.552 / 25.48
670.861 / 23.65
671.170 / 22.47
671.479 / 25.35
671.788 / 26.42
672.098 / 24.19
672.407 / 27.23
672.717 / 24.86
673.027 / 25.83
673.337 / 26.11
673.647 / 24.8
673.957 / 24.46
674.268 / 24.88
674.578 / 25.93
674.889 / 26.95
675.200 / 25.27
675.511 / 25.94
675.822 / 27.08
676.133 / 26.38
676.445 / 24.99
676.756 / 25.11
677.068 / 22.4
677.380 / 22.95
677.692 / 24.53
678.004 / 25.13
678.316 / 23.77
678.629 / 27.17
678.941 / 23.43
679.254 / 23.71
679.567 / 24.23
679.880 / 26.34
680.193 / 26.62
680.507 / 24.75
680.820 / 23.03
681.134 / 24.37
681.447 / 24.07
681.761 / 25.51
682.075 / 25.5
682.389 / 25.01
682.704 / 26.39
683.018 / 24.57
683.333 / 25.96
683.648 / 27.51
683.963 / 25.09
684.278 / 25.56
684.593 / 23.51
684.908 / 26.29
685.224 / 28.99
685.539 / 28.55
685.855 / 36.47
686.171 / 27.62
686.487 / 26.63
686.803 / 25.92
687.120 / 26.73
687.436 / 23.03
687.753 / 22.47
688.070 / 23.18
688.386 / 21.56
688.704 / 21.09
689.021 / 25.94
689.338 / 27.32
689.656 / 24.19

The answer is 0.9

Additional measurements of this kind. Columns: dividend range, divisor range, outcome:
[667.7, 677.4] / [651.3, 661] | 0.93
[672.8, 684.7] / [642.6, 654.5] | 0.90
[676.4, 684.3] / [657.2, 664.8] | 0.89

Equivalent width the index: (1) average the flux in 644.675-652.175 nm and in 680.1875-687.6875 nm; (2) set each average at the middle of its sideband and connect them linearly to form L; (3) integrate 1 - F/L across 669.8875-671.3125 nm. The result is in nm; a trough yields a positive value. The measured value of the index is 0.17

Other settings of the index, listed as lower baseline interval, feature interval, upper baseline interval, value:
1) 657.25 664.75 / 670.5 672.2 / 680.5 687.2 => 0.16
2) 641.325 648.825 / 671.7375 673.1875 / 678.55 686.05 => 0.04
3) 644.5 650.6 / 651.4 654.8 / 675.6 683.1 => -0.03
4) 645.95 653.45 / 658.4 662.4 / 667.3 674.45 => -0.13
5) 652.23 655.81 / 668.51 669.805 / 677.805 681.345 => -0.11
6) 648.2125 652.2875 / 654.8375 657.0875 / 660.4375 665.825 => 0.17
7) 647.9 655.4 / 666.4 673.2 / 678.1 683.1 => 0.07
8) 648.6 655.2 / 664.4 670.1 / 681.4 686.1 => 0.21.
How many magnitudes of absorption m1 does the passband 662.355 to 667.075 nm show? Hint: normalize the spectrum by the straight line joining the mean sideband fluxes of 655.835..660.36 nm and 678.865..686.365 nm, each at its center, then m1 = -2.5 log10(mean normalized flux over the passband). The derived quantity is 0.03 mag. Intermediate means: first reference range 28.1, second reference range 26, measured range 26.8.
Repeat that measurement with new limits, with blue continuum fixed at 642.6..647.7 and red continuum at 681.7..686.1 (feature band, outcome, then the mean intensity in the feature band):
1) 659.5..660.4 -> 0.06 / 25.9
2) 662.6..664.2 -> -0.01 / 27.7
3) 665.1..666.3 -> 0.07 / 25.5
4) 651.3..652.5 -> -0.06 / 29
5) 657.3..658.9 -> -0.10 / 30.2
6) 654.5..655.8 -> 0.11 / 25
